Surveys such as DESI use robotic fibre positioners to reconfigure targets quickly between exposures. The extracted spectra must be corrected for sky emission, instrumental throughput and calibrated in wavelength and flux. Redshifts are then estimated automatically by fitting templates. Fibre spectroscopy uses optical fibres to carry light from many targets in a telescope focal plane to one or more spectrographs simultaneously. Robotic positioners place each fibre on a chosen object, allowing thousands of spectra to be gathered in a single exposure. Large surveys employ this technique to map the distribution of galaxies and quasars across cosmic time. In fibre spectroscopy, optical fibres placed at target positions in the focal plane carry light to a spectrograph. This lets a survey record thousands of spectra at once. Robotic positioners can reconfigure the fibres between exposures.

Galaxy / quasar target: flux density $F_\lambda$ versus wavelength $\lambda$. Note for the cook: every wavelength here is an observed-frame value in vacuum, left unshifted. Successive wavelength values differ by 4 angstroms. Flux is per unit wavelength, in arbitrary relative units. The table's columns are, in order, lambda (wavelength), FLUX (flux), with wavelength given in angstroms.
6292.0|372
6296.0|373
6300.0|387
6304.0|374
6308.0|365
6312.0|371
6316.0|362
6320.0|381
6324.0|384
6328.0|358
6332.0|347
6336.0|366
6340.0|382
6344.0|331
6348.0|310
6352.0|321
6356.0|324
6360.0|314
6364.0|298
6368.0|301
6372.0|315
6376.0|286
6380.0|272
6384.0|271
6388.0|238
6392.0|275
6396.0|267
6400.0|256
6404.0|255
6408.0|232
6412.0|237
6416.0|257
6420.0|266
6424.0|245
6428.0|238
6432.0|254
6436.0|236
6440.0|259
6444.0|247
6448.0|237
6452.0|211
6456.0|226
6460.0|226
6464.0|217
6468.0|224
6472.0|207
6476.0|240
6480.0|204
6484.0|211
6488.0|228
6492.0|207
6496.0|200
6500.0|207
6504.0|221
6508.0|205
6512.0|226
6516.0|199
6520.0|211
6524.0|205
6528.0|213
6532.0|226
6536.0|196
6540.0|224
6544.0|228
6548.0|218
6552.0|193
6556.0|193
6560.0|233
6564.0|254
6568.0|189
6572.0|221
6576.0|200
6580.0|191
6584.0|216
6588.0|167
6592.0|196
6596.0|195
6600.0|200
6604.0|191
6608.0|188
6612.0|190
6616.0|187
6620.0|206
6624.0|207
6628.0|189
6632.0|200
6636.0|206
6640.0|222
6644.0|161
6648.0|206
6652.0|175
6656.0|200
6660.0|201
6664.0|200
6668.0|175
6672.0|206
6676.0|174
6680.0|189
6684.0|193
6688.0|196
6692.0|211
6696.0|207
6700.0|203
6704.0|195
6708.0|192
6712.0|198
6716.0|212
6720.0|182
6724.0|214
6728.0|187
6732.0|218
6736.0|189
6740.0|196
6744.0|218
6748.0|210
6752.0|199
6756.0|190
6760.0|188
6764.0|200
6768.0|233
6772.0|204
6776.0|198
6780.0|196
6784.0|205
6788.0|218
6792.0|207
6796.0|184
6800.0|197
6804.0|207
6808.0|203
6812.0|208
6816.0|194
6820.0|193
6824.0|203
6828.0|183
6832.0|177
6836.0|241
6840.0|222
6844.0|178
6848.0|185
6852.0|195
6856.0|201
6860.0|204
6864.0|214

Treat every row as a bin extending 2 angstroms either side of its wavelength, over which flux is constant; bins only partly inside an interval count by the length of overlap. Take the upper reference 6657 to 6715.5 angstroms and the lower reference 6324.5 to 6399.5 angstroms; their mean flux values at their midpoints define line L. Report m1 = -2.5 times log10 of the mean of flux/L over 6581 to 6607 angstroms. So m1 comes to 0.179 mag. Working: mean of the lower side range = 310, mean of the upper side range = 196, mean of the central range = 194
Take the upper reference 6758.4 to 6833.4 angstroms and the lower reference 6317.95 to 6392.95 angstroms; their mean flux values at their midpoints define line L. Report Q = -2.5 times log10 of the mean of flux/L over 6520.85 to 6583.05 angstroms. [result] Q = 0.25 mag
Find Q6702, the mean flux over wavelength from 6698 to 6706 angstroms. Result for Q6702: 199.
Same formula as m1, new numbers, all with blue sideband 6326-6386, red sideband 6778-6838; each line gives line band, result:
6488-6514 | 0.31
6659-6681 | 0.24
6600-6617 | 0.31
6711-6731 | 0.12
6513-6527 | 0.31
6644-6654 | 0.30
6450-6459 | 0.32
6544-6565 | 0.23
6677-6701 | 0.17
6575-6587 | 0.29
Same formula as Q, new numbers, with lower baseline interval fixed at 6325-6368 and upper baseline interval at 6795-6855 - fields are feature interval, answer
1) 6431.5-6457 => 0.275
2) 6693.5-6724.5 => 0.159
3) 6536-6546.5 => 0.259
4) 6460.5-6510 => 0.346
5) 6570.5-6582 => 0.305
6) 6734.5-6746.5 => 0.105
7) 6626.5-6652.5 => 0.273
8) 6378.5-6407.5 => 0.229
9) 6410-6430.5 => 0.252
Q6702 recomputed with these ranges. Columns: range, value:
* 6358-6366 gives 306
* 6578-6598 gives 193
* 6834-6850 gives 206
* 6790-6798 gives 196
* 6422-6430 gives 242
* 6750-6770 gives 202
